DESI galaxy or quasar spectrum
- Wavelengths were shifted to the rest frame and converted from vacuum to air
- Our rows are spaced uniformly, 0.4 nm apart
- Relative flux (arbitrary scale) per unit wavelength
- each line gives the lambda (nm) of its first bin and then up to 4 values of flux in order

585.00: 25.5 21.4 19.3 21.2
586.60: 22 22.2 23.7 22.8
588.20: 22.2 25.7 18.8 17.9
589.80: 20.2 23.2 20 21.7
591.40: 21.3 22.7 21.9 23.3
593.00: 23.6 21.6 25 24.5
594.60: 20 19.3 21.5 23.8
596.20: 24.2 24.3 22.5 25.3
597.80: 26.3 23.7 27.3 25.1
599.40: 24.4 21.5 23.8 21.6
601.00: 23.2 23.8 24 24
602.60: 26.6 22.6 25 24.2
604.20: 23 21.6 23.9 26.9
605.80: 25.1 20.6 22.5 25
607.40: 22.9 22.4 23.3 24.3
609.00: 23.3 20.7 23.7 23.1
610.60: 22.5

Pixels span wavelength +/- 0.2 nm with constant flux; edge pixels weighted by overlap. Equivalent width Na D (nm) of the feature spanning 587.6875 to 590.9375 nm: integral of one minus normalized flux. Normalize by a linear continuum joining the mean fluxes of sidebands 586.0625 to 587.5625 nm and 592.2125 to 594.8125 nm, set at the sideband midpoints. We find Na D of 0.17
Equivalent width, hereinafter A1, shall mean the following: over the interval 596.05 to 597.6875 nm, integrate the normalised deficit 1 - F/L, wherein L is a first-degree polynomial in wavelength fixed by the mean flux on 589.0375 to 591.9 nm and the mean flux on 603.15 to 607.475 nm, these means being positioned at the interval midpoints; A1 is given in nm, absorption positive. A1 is -0.16 nm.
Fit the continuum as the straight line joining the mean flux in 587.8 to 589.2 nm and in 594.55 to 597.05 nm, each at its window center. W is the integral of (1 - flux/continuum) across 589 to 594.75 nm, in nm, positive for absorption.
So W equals 0.13 nm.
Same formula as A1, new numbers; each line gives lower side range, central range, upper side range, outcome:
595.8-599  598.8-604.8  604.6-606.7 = 0.13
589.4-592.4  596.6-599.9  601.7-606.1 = -0.24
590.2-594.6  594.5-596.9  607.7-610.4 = 0.03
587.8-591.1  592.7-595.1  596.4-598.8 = 0.08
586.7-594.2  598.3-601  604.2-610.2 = -0.13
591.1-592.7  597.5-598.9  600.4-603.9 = -0.15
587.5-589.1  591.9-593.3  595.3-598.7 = 0.04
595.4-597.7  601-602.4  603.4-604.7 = -0.02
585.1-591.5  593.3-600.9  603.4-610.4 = -0.36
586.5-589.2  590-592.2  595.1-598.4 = 0.11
